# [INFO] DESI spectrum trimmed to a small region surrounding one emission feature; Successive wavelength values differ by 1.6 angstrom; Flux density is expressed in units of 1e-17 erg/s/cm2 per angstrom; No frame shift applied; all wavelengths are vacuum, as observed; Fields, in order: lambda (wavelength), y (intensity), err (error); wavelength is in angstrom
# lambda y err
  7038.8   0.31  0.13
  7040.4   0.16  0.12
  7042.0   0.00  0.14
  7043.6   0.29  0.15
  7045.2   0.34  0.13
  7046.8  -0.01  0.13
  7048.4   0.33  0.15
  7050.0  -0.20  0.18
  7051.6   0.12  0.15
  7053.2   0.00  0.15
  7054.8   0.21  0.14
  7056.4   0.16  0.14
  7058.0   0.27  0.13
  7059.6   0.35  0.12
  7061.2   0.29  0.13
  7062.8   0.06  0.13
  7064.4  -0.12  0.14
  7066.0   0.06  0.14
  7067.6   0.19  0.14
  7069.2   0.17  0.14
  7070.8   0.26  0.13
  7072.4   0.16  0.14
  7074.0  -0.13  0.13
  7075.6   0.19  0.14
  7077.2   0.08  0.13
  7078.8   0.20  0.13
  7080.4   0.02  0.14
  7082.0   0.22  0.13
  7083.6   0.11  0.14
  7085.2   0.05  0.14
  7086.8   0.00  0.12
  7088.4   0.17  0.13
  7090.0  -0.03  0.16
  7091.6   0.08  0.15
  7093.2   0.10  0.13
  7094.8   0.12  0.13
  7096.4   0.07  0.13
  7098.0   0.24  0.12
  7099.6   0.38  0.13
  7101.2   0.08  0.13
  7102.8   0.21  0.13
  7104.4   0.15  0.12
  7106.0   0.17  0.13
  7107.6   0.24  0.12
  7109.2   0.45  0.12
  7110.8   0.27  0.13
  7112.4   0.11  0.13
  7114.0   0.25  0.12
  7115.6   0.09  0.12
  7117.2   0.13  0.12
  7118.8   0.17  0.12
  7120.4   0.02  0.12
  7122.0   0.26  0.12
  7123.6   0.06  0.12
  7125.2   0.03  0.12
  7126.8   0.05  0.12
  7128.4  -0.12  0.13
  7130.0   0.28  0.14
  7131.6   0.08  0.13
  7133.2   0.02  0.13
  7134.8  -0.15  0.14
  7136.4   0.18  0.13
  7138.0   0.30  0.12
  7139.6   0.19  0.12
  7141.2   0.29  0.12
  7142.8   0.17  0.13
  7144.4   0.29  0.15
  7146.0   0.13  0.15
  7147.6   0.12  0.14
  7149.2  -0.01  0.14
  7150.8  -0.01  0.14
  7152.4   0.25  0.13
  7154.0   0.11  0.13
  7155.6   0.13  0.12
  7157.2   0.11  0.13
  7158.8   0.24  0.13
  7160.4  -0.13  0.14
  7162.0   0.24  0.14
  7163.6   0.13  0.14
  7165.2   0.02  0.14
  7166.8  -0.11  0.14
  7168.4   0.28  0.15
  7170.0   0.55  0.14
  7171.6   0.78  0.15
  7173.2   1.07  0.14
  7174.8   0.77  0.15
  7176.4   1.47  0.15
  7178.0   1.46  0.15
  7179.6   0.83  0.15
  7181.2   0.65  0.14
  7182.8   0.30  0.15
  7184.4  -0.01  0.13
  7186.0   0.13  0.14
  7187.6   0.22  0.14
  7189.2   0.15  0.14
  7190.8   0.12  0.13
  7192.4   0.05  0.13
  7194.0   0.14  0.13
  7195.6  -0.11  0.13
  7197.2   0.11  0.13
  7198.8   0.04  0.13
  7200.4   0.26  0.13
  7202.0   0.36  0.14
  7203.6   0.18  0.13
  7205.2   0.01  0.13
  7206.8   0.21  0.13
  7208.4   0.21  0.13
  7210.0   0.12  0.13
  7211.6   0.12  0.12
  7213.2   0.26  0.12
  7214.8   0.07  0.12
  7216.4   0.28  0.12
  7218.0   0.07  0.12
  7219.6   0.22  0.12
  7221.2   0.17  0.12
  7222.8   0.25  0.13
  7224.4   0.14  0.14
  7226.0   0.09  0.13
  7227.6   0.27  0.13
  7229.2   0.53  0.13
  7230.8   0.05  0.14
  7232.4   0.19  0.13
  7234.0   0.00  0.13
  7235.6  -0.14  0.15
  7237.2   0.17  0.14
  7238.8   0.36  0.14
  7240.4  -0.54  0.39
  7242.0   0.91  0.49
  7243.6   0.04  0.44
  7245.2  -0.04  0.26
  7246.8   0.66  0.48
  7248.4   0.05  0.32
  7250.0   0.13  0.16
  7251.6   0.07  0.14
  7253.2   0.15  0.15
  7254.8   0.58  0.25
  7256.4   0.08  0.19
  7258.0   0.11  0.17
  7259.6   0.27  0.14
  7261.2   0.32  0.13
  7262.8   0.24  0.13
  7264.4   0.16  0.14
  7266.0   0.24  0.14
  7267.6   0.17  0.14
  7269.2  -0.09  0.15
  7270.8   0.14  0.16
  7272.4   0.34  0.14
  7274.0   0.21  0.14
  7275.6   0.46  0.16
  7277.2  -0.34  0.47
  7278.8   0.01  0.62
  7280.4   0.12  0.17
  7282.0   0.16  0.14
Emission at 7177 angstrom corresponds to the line [O II] 3727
